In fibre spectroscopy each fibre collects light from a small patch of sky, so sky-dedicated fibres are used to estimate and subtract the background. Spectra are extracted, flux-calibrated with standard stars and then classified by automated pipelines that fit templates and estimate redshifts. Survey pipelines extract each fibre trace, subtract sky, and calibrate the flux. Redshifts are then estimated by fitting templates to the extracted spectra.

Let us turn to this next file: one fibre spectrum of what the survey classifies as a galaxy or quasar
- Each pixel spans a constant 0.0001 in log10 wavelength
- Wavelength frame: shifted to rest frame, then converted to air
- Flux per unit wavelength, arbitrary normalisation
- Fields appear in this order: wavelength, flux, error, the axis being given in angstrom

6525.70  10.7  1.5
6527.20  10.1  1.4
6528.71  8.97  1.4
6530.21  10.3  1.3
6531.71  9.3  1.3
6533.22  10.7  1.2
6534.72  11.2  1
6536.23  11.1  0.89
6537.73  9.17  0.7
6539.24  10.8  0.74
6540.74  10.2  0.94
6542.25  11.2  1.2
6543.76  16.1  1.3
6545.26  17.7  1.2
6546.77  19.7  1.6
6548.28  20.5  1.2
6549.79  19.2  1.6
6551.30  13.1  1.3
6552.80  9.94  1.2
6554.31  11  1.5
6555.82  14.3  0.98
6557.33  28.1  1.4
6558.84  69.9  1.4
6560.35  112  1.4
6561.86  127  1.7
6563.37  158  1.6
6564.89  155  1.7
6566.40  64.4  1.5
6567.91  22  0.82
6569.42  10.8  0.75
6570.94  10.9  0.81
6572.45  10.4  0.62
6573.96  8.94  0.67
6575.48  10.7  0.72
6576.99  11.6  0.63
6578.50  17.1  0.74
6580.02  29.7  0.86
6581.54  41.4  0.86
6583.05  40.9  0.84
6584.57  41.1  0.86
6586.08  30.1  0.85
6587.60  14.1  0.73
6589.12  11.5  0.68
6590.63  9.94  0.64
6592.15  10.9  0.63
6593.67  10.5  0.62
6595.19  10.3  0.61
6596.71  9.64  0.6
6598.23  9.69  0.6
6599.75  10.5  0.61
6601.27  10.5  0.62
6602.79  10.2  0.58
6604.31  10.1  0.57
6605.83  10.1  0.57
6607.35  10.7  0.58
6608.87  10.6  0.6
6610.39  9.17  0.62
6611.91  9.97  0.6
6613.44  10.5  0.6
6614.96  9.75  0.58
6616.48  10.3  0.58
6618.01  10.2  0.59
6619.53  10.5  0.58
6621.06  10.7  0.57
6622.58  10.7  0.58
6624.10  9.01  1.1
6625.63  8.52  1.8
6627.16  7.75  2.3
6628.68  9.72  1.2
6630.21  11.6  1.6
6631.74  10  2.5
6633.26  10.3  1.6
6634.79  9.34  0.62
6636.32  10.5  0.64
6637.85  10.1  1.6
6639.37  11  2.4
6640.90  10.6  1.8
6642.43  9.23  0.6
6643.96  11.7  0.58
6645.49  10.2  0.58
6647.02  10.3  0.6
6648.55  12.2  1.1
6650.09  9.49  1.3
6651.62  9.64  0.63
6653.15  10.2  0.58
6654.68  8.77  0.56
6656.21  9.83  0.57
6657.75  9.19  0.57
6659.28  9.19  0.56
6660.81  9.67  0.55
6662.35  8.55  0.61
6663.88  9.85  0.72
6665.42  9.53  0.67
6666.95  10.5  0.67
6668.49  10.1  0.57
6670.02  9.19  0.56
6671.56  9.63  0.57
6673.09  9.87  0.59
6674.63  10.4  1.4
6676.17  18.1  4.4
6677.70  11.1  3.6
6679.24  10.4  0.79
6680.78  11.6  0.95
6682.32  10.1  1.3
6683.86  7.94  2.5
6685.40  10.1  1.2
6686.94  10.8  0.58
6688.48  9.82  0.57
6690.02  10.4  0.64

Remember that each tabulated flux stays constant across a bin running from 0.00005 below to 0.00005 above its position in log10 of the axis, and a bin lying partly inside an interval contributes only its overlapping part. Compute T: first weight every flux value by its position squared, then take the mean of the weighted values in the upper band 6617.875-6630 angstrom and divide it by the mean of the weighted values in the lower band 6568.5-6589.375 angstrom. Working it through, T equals 0.47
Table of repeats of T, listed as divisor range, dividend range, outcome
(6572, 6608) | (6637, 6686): 0.64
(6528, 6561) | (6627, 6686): 0.52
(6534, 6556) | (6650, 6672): 0.72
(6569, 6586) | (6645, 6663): 0.46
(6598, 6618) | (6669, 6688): 1.08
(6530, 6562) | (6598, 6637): 0.42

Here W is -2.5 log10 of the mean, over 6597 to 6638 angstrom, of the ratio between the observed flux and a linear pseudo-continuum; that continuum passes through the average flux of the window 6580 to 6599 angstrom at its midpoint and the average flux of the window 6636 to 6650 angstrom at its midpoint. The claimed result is 0.43 mag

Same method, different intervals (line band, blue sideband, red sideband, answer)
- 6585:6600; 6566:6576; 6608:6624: 0.099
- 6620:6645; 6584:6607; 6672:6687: 0.235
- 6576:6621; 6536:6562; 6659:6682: 0.366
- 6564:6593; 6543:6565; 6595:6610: 0.062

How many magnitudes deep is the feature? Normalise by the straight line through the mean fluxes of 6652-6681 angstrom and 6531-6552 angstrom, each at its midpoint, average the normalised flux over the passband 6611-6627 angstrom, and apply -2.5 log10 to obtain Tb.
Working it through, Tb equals 0.16 mag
